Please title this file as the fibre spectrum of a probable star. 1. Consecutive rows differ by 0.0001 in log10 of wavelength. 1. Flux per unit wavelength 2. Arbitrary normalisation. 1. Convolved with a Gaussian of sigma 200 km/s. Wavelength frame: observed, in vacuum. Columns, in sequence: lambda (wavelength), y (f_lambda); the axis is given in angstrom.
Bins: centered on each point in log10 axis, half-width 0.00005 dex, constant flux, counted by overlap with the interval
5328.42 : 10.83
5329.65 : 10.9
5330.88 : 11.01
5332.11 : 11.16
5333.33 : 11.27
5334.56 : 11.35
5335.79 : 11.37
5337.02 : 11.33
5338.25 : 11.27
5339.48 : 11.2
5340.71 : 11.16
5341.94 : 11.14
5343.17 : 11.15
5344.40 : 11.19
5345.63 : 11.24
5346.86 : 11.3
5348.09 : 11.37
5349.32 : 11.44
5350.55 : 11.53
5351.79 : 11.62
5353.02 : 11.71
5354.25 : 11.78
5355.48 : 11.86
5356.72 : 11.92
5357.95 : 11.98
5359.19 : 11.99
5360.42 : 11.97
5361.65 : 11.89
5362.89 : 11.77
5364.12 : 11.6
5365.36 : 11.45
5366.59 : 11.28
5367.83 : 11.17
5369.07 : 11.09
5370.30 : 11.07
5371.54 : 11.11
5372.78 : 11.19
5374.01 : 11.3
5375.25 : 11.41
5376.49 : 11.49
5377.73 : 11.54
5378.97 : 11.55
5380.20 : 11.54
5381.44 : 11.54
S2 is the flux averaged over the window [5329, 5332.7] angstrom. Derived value 11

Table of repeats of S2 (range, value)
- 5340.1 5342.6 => 11.2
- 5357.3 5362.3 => 12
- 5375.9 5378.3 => 11.5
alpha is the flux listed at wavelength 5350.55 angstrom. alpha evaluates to 11.53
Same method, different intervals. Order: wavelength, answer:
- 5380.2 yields 11.54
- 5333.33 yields 11.27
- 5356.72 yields 11.92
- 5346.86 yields 11.3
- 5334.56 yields 11.35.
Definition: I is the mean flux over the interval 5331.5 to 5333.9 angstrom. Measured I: 11.3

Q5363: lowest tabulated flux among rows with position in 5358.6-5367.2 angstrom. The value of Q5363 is 11.28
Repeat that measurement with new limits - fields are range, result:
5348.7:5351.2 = 11.44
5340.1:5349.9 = 11.14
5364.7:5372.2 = 11.07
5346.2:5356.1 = 11.3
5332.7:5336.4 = 11.27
